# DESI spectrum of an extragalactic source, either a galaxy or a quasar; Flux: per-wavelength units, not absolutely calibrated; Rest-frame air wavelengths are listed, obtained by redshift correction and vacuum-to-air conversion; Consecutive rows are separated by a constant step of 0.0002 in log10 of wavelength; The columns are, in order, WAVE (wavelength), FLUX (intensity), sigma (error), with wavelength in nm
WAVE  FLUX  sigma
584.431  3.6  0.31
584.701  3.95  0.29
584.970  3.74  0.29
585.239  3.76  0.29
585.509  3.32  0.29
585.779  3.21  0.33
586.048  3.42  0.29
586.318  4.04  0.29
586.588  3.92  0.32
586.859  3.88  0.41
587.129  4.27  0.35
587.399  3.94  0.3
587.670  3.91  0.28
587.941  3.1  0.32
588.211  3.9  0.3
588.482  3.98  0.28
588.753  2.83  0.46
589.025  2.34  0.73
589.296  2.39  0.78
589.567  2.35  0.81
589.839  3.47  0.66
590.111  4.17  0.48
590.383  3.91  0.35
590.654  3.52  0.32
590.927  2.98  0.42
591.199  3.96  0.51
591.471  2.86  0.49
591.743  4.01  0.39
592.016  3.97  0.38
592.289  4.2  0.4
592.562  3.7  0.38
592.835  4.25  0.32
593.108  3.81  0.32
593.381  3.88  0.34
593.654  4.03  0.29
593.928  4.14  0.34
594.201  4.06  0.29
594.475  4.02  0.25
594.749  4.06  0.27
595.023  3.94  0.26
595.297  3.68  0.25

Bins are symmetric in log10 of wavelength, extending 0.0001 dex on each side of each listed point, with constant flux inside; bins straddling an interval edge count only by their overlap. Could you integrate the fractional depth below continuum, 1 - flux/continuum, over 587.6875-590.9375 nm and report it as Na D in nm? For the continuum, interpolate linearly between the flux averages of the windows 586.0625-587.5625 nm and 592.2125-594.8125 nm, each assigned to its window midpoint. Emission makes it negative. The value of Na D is 0.57 nm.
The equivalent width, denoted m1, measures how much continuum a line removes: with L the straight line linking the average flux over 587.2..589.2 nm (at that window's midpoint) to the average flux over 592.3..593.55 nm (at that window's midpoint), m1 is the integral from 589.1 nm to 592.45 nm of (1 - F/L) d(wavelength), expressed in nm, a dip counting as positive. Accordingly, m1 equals 0.23 nm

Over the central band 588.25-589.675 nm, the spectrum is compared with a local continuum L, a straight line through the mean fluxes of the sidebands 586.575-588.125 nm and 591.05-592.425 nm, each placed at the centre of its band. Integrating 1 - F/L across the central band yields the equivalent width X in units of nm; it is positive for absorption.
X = 0.357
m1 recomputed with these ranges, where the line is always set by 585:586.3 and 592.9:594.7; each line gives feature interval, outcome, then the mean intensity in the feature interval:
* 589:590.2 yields 0.256 nm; 2.95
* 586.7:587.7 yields -0.112 nm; 4.01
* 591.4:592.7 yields 0.035 nm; 3.79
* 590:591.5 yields 0.083 nm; 3.61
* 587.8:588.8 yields 0.044 nm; 3.51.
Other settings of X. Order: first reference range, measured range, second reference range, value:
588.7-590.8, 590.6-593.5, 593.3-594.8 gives -0.10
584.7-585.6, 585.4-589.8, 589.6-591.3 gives 0.25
